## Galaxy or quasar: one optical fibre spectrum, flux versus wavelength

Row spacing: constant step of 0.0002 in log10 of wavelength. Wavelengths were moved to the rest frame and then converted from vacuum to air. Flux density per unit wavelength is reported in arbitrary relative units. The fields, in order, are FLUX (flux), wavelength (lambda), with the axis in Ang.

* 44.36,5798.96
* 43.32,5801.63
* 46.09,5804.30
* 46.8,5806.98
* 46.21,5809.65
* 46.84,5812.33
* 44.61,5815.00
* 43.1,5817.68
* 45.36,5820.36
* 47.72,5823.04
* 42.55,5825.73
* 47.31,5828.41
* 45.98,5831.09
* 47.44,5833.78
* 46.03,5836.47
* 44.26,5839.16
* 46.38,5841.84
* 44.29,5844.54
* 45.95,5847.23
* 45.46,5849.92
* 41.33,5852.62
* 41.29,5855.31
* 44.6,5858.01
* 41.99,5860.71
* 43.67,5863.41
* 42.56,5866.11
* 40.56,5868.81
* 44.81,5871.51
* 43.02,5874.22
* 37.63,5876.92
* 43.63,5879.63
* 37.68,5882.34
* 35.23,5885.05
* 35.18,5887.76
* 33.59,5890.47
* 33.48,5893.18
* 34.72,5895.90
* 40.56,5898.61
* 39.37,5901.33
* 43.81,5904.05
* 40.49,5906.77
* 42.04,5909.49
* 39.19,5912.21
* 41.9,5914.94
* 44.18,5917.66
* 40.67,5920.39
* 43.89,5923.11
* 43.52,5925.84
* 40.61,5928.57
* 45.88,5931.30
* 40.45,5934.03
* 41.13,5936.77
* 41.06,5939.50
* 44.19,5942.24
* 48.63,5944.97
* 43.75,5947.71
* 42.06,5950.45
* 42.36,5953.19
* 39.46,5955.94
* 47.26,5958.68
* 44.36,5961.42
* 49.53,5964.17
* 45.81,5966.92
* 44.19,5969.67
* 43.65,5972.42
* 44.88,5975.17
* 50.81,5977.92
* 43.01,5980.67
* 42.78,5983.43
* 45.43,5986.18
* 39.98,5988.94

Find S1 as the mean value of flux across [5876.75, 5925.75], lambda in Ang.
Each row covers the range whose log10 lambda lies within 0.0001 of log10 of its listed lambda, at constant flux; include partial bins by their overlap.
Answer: 39.4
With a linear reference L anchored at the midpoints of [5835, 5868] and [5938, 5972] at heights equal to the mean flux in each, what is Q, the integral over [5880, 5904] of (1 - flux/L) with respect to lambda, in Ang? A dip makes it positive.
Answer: 3.9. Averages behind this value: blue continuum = 43.9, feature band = 36.9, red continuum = 44.4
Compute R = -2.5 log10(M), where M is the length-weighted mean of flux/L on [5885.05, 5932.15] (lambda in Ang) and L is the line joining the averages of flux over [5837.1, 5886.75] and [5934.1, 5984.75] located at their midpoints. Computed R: 0.088 mag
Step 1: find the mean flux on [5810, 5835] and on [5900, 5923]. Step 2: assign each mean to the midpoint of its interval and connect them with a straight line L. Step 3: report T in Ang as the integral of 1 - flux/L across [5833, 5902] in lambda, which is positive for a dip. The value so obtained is 3.7 Ang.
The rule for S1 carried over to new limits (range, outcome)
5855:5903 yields 39.6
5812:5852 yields 45.4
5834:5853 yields 45.1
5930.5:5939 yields 42.1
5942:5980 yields 45.1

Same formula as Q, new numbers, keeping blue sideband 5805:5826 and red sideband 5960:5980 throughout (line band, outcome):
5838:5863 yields 0.9 Ang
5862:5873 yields 0.7 Ang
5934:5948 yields 0.8 Ang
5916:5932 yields 1.0 Ang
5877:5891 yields 2.6 Ang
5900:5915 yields 1.6 Ang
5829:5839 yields -0.1 Ang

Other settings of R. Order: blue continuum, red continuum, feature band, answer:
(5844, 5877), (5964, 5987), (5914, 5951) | 0.04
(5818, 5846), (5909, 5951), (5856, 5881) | 0.05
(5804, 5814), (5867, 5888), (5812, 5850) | -0.03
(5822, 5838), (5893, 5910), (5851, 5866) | 0.02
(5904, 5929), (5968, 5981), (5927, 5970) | 0.00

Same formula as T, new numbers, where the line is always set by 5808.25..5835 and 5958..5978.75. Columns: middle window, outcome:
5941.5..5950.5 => 0.2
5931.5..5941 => 0.9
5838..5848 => 0.1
